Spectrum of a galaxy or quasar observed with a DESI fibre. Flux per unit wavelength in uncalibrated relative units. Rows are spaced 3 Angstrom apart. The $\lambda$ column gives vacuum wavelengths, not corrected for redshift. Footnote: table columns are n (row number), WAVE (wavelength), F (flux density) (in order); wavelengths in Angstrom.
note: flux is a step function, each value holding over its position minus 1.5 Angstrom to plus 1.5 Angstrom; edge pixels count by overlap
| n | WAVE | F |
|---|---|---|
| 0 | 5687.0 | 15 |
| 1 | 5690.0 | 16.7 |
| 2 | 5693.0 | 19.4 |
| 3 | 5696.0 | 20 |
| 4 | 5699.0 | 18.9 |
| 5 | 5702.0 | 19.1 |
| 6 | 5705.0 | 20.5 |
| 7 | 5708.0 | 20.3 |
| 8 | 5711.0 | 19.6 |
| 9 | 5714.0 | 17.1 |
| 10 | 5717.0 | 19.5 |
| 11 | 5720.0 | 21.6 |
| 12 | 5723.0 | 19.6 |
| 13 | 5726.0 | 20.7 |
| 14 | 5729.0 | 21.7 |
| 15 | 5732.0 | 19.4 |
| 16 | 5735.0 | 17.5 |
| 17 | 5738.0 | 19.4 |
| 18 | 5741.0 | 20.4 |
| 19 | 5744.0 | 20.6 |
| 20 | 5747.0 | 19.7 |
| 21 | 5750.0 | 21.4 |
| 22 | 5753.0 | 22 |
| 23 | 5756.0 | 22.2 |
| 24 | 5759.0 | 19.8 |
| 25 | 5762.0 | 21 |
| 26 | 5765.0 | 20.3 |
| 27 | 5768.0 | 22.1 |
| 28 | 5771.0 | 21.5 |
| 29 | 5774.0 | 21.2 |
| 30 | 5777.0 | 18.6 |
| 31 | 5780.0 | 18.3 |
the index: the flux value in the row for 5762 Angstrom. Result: 21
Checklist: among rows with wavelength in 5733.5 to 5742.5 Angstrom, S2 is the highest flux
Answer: 20.4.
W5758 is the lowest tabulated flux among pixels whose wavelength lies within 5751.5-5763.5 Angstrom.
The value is 19.8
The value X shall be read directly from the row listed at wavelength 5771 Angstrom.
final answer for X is 21.5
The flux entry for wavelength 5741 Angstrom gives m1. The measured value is 20.4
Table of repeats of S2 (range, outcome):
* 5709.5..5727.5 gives 21.6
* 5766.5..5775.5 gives 22.1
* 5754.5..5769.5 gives 22.2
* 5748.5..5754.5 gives 22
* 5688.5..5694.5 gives 19.4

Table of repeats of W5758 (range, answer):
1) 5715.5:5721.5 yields 19.5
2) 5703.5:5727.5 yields 17.1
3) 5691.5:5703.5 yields 18.9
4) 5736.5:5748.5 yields 19.4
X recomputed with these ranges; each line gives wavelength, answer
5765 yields 20.3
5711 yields 19.6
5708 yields 20.3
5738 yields 19.4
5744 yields 20.6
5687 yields 15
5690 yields 16.7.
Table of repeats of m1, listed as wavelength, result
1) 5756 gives 22.2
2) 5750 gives 21.4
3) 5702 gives 19.1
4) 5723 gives 19.6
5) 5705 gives 20.5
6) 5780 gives 18.3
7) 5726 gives 20.7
